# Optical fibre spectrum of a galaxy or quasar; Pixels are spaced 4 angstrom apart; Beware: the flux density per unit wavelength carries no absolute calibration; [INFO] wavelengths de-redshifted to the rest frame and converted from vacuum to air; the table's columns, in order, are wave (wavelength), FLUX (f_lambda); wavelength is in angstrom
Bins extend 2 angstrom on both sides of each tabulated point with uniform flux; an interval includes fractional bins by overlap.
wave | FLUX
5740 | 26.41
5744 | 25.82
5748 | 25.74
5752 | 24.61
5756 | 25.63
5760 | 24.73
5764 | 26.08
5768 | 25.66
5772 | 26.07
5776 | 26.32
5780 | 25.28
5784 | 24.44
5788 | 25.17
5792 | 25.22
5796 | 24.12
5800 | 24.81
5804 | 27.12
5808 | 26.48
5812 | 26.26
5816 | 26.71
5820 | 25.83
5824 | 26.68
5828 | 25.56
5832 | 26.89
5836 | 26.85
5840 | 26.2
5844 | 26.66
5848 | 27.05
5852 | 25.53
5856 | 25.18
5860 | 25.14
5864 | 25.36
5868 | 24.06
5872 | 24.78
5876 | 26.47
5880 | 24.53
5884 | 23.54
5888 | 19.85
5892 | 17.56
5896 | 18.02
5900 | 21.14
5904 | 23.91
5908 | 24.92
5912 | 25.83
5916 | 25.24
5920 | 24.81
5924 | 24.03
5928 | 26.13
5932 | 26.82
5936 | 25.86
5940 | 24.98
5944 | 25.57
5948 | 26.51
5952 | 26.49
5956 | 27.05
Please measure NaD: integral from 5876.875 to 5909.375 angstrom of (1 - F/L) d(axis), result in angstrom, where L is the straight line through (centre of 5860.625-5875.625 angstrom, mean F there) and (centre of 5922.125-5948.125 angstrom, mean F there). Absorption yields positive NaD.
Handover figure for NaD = 4.4 angstrom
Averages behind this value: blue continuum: 25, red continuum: 25.6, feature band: 21.8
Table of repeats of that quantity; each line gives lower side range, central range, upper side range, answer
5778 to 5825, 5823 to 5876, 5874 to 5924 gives -3.23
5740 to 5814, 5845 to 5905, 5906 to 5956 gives 4.91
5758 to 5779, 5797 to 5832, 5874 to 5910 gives -2.49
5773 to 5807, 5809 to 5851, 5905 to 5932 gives -1.86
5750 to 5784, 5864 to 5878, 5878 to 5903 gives -2.28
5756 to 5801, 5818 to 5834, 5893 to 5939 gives -0.87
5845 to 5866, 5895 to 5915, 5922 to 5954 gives 2.05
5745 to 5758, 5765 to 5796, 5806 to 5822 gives 0.50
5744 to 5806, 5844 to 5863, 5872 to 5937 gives -1.13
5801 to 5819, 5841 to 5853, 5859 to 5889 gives -0.58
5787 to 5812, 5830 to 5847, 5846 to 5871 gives -0.83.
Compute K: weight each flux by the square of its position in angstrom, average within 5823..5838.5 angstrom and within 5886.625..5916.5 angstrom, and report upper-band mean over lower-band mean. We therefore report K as 0.85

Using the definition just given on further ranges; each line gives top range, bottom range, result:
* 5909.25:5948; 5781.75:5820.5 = 1.04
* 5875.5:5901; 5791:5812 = 0.86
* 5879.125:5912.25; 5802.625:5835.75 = 0.85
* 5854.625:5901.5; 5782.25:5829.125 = 0.91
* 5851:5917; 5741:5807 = 0.96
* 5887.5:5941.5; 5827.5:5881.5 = 0.94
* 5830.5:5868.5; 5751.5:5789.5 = 1.05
